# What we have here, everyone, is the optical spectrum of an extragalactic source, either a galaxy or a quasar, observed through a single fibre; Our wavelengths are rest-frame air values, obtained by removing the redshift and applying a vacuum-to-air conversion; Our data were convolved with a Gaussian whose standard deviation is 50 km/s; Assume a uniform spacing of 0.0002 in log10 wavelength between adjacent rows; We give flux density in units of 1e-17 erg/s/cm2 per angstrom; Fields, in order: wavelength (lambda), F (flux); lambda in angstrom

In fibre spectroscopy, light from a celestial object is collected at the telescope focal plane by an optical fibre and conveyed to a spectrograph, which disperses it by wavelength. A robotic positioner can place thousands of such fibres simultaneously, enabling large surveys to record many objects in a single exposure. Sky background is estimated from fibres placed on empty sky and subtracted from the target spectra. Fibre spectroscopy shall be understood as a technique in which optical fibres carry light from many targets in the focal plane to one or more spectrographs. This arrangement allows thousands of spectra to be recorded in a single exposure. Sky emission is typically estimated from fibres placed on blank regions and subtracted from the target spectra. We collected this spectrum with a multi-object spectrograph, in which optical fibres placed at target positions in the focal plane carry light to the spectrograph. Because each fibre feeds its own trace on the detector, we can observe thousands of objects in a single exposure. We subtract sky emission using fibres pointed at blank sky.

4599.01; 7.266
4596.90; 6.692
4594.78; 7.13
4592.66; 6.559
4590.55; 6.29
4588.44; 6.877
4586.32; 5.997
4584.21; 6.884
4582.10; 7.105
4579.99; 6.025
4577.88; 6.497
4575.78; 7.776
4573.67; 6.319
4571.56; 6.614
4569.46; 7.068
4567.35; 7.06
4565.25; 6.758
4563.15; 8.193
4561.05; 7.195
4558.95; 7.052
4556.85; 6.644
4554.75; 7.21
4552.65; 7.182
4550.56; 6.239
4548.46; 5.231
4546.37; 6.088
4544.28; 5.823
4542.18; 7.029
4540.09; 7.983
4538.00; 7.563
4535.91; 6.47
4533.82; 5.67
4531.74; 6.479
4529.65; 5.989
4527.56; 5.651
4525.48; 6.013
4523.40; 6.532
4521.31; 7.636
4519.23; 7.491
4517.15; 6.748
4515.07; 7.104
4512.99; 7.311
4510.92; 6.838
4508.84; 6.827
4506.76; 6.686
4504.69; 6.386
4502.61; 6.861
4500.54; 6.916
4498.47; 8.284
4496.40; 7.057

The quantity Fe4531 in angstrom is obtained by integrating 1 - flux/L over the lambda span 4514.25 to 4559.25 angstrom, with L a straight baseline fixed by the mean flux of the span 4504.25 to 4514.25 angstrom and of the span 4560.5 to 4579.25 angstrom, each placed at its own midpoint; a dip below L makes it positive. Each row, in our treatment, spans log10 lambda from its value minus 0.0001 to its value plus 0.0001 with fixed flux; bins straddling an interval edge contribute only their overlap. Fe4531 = 2.0 angstrom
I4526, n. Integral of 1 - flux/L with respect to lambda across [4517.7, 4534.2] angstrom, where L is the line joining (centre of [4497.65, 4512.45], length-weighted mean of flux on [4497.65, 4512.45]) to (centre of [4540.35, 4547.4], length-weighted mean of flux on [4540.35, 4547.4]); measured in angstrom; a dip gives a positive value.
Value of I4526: 0.6 angstrom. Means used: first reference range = 6.97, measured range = 6.47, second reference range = 6.5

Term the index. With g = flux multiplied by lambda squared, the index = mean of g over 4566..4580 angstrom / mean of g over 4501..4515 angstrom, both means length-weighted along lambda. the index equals 1.03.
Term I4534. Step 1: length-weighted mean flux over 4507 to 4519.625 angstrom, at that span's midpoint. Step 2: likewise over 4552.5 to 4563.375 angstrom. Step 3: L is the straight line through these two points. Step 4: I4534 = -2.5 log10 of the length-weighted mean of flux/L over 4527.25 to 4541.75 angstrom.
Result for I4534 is 0.08 mag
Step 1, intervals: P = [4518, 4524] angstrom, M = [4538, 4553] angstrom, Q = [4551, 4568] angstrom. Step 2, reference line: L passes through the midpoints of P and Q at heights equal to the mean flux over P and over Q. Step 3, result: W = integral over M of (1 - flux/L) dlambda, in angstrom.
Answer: 1.3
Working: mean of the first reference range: 7.25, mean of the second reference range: 7.13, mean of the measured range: 6.55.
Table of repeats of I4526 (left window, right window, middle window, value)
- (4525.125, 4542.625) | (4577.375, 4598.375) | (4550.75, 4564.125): -1.22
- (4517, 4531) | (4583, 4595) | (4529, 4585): -1.47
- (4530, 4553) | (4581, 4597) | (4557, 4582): -1.32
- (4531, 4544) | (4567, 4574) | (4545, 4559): 0.68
